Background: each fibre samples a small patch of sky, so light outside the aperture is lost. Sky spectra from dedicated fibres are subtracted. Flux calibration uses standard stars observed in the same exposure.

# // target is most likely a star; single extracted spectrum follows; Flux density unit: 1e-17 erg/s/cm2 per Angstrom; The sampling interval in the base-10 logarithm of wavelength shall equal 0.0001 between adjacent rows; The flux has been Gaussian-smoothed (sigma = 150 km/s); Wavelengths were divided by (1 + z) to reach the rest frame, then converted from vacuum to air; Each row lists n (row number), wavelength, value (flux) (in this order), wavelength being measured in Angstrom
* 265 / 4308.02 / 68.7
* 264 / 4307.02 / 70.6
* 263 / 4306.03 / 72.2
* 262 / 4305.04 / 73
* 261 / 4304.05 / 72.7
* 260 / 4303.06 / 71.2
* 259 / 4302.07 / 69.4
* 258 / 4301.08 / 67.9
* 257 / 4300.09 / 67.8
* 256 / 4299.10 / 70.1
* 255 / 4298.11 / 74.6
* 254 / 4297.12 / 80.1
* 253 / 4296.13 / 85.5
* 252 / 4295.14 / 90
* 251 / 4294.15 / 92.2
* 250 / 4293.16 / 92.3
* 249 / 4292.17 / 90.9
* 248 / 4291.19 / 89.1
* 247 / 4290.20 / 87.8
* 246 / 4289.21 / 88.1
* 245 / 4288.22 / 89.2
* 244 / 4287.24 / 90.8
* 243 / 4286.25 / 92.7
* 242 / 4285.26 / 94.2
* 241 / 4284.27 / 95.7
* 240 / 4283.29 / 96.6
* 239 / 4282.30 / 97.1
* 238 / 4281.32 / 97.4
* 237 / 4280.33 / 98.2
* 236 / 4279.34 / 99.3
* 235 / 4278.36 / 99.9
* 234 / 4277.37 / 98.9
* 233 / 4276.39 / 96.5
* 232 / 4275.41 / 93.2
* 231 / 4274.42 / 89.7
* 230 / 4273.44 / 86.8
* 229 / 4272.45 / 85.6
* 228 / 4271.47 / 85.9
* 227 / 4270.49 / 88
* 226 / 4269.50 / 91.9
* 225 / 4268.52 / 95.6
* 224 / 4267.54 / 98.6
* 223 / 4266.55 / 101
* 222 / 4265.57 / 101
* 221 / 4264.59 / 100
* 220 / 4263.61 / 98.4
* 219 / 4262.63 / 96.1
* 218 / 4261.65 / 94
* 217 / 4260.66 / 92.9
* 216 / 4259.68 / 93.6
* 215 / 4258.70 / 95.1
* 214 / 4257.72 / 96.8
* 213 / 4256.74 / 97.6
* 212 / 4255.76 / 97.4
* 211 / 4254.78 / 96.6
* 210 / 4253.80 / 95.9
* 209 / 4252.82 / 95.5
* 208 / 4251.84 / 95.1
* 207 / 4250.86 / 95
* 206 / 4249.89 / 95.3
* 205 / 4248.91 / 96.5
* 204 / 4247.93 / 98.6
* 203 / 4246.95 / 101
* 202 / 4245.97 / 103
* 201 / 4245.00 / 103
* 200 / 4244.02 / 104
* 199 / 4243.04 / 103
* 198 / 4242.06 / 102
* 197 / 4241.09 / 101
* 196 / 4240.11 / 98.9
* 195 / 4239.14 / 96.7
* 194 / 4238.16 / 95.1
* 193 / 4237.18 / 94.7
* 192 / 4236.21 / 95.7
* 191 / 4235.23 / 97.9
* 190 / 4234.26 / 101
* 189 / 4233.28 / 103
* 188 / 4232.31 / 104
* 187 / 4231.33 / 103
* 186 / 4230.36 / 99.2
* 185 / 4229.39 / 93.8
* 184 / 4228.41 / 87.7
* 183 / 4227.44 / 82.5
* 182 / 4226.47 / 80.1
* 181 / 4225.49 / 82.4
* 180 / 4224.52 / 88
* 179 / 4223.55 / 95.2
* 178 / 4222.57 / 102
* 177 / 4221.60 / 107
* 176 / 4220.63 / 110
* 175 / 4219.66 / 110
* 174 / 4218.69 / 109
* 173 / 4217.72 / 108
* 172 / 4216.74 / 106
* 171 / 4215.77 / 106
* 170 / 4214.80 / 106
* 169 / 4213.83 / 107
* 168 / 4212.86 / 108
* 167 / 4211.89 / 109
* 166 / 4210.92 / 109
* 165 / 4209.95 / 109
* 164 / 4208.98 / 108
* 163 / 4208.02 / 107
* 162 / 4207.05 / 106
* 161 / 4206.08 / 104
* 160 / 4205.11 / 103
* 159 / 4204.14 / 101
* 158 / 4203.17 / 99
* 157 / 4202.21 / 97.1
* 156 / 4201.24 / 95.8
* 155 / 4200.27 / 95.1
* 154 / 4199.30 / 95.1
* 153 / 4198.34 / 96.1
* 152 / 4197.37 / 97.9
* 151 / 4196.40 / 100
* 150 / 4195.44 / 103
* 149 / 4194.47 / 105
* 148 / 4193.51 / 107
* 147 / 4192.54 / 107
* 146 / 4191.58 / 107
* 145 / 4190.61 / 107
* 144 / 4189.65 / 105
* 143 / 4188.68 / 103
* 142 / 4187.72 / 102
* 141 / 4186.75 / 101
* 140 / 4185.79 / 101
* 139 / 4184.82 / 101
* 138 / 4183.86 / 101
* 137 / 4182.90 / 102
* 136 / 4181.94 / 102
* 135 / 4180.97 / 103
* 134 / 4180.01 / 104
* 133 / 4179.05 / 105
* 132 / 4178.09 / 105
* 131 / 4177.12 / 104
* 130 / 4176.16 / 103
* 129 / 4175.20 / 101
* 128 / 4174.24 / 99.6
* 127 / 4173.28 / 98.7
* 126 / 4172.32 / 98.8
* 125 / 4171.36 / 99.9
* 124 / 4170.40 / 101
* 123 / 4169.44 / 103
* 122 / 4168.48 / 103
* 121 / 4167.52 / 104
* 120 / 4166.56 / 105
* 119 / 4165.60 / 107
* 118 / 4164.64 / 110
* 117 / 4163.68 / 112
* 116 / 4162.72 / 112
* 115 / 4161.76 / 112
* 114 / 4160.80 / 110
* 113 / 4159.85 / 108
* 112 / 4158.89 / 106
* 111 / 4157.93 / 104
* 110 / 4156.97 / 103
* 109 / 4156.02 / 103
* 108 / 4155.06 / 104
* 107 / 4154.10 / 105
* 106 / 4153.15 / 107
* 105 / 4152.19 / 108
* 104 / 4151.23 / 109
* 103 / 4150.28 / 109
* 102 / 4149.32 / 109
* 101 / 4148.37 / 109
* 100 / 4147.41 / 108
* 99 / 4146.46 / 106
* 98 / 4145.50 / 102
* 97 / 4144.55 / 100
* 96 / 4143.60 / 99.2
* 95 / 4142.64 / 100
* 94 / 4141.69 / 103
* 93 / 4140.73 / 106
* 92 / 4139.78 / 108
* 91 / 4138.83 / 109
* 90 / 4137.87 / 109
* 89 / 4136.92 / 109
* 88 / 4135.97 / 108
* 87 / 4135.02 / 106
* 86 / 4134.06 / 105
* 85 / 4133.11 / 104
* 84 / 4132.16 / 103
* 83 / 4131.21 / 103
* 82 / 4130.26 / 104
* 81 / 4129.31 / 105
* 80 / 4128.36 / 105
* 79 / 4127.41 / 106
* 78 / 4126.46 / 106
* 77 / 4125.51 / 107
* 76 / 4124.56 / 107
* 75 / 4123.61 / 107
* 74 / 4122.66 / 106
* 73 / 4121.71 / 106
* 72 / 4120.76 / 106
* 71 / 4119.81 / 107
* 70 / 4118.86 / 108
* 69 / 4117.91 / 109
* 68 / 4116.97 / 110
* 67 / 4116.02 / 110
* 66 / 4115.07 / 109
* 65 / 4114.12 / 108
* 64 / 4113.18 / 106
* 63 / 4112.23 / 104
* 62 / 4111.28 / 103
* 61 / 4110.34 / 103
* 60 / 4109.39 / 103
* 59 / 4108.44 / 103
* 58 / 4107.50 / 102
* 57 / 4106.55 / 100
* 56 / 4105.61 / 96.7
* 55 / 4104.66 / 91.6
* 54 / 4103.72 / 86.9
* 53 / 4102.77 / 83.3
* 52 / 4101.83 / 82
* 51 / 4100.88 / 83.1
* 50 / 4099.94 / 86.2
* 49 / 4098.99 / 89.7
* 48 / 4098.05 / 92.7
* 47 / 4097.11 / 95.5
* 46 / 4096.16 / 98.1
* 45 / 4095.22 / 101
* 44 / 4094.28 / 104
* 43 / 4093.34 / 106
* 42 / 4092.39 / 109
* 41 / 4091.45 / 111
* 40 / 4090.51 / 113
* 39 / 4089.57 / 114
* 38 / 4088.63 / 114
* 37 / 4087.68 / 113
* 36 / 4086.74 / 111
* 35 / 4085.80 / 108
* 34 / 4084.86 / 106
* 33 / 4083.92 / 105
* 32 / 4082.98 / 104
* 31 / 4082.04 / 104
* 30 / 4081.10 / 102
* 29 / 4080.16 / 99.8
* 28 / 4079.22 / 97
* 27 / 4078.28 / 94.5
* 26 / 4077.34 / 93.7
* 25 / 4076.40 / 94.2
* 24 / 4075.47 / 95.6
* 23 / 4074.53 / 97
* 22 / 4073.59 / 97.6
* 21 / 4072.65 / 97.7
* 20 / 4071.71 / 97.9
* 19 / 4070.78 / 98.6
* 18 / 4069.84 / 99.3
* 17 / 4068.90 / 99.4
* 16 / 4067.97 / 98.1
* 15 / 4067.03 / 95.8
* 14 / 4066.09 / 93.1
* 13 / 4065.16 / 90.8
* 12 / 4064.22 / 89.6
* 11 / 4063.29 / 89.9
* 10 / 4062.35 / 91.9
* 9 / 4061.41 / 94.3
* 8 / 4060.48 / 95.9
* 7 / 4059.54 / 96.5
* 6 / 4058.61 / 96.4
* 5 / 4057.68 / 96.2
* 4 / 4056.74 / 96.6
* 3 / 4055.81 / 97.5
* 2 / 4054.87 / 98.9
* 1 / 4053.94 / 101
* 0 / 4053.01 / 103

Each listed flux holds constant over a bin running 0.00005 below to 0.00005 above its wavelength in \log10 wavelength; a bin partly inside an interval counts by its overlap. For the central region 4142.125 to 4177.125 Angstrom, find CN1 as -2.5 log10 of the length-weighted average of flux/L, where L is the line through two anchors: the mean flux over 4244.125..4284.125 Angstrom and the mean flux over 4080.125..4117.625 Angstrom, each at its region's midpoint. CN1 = -0.06 mag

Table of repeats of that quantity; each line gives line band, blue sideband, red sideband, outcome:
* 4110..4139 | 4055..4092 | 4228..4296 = -0.08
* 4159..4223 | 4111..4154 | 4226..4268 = -0.03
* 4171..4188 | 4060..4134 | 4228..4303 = -0.05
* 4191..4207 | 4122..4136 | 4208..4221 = 0.07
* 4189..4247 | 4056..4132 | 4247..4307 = -0.08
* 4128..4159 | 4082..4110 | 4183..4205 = -0.05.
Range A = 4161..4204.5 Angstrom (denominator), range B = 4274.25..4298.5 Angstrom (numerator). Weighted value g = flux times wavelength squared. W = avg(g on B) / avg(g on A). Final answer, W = 0.94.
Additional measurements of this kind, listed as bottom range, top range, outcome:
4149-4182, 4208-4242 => 0.98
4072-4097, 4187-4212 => 1.05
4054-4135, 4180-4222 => 1.09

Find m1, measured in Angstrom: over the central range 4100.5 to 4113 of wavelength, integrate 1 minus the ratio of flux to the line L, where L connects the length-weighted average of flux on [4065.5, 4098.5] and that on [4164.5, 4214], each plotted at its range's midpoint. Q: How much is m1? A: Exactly 0.8 Angstrom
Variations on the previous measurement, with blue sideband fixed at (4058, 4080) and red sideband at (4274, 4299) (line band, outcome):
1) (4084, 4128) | -3.7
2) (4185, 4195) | -1.2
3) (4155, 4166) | -1.6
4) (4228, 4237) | -0.6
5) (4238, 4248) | -0.9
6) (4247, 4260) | -0.6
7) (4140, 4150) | -1.1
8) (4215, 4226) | -1.1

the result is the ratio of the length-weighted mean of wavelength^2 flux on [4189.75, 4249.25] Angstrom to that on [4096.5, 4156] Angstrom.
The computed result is 1.0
